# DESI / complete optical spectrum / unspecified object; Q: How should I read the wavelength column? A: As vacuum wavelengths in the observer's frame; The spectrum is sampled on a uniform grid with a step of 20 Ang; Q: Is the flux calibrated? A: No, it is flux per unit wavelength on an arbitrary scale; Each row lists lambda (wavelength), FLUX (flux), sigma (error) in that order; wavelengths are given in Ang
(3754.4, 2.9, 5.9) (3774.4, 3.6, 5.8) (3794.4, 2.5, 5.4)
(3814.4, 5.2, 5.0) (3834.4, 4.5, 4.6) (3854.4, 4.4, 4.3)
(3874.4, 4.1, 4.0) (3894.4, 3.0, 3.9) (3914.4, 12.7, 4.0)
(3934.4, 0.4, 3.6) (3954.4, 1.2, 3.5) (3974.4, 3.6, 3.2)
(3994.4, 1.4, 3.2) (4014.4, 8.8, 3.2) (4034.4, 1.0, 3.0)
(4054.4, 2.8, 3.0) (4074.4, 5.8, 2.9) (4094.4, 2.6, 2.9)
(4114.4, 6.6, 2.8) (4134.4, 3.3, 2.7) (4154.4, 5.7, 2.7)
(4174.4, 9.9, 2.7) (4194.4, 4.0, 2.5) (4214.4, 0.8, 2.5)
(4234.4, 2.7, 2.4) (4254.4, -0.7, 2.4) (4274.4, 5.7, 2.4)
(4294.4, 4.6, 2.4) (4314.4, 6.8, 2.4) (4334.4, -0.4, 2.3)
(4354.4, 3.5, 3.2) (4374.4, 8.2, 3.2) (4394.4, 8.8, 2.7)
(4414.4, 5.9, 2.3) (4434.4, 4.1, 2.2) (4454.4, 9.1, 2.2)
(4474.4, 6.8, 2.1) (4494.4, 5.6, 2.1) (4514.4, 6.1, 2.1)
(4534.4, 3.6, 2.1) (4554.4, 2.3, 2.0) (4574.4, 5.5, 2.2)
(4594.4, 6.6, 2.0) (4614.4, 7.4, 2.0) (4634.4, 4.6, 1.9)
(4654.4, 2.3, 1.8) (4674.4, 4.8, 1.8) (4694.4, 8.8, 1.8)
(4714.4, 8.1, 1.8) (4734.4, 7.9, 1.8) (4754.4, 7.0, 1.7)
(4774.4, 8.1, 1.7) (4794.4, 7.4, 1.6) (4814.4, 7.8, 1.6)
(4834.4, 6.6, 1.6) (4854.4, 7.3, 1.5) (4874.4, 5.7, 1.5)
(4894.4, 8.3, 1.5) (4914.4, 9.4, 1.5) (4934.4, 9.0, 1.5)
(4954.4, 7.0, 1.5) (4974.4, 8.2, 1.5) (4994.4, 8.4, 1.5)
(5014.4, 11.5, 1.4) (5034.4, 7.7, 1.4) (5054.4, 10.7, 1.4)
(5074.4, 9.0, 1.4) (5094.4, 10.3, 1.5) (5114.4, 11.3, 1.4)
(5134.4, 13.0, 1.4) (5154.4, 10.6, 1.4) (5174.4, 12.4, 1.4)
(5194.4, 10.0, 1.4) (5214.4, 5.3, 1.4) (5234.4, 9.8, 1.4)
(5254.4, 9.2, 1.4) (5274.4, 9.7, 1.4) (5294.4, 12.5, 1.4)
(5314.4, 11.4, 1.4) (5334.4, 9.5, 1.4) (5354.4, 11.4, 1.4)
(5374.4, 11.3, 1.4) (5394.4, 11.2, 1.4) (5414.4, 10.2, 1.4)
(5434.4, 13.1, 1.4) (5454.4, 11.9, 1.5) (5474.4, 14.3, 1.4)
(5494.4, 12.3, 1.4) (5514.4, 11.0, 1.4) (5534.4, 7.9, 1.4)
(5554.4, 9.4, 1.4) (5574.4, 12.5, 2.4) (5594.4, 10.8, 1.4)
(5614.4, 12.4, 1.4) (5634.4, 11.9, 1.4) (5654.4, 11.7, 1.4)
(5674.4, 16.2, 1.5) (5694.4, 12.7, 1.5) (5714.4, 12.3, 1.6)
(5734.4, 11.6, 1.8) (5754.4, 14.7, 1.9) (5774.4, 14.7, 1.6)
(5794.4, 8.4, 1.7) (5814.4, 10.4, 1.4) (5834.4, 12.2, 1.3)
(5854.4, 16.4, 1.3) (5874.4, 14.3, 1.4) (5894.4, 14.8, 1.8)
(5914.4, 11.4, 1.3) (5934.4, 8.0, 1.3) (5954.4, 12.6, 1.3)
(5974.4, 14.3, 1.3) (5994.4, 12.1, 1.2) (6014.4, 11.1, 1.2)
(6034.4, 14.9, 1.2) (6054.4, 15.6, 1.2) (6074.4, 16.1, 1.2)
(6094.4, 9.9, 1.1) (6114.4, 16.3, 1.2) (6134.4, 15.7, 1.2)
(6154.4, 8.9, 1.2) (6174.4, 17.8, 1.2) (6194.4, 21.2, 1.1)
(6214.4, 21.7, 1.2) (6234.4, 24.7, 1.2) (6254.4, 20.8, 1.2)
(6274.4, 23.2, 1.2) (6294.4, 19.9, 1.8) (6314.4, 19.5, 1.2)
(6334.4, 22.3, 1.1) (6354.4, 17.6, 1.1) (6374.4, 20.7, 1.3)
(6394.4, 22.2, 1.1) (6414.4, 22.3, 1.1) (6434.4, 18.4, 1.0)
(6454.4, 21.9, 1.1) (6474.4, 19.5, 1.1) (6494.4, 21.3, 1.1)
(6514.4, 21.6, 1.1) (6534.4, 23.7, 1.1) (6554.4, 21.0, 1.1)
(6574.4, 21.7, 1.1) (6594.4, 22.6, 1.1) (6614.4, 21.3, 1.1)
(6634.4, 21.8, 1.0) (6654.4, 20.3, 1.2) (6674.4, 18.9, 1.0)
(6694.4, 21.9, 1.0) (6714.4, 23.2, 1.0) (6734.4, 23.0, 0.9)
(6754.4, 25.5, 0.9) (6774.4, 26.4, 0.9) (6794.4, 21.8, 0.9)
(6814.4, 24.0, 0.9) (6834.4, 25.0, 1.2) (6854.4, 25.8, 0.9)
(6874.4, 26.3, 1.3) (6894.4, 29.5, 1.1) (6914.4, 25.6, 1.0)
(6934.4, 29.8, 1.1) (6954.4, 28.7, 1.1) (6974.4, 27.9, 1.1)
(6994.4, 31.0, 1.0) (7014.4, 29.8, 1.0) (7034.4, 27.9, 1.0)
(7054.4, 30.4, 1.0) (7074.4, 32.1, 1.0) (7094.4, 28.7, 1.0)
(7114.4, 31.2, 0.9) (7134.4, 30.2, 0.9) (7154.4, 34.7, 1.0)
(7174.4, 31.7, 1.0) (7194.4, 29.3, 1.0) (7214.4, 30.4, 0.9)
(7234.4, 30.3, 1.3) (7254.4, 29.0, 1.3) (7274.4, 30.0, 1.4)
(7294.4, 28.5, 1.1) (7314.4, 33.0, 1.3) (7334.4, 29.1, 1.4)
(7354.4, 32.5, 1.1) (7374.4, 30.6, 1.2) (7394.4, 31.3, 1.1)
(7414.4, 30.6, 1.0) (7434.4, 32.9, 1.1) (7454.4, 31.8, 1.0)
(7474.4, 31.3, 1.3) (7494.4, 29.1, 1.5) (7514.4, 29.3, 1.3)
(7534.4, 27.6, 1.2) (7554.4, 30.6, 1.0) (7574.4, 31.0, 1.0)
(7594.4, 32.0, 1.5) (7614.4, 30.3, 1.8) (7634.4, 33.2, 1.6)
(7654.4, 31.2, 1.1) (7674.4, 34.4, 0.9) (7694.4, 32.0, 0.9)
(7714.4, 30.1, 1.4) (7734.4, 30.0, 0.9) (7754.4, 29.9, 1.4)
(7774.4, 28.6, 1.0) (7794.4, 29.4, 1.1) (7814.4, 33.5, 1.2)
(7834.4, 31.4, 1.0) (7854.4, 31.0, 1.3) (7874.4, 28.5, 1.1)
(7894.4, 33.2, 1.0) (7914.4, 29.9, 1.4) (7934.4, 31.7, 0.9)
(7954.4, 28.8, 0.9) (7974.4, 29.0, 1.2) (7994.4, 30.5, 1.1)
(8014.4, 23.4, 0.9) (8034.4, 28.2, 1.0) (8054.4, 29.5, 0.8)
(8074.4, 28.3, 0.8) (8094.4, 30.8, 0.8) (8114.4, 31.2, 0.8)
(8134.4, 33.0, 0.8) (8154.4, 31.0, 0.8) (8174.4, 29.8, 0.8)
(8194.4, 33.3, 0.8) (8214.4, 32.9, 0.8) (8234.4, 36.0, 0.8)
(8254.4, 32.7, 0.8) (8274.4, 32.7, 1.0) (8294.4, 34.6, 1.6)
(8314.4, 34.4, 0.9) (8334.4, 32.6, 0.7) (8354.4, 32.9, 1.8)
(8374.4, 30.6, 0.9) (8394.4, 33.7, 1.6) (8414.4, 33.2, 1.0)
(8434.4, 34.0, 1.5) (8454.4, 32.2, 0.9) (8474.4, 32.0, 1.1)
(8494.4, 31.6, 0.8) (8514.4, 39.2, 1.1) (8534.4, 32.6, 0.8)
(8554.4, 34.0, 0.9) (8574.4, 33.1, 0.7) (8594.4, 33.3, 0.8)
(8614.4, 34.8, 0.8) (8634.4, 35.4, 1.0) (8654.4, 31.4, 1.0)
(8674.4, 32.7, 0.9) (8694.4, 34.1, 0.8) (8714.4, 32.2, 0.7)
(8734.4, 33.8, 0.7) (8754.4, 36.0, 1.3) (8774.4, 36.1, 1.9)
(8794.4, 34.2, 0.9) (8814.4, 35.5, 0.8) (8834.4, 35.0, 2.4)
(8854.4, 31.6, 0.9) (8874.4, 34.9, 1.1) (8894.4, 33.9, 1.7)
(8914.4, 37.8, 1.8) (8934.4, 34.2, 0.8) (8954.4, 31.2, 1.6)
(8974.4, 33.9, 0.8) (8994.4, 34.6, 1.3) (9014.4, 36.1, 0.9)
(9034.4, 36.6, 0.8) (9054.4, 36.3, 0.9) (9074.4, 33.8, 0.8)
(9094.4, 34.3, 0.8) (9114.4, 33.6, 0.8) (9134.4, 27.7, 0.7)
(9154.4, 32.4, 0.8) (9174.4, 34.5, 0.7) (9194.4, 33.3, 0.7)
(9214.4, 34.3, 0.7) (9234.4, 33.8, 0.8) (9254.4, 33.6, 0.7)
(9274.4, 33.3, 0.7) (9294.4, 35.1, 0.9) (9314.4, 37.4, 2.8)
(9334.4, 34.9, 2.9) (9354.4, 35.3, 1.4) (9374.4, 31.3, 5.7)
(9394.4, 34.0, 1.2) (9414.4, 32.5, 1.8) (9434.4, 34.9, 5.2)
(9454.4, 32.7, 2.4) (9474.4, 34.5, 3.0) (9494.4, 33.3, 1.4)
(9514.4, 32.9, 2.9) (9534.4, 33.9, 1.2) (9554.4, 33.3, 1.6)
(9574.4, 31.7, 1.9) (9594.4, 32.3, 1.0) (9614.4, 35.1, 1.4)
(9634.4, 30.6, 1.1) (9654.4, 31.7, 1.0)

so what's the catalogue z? 0.55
